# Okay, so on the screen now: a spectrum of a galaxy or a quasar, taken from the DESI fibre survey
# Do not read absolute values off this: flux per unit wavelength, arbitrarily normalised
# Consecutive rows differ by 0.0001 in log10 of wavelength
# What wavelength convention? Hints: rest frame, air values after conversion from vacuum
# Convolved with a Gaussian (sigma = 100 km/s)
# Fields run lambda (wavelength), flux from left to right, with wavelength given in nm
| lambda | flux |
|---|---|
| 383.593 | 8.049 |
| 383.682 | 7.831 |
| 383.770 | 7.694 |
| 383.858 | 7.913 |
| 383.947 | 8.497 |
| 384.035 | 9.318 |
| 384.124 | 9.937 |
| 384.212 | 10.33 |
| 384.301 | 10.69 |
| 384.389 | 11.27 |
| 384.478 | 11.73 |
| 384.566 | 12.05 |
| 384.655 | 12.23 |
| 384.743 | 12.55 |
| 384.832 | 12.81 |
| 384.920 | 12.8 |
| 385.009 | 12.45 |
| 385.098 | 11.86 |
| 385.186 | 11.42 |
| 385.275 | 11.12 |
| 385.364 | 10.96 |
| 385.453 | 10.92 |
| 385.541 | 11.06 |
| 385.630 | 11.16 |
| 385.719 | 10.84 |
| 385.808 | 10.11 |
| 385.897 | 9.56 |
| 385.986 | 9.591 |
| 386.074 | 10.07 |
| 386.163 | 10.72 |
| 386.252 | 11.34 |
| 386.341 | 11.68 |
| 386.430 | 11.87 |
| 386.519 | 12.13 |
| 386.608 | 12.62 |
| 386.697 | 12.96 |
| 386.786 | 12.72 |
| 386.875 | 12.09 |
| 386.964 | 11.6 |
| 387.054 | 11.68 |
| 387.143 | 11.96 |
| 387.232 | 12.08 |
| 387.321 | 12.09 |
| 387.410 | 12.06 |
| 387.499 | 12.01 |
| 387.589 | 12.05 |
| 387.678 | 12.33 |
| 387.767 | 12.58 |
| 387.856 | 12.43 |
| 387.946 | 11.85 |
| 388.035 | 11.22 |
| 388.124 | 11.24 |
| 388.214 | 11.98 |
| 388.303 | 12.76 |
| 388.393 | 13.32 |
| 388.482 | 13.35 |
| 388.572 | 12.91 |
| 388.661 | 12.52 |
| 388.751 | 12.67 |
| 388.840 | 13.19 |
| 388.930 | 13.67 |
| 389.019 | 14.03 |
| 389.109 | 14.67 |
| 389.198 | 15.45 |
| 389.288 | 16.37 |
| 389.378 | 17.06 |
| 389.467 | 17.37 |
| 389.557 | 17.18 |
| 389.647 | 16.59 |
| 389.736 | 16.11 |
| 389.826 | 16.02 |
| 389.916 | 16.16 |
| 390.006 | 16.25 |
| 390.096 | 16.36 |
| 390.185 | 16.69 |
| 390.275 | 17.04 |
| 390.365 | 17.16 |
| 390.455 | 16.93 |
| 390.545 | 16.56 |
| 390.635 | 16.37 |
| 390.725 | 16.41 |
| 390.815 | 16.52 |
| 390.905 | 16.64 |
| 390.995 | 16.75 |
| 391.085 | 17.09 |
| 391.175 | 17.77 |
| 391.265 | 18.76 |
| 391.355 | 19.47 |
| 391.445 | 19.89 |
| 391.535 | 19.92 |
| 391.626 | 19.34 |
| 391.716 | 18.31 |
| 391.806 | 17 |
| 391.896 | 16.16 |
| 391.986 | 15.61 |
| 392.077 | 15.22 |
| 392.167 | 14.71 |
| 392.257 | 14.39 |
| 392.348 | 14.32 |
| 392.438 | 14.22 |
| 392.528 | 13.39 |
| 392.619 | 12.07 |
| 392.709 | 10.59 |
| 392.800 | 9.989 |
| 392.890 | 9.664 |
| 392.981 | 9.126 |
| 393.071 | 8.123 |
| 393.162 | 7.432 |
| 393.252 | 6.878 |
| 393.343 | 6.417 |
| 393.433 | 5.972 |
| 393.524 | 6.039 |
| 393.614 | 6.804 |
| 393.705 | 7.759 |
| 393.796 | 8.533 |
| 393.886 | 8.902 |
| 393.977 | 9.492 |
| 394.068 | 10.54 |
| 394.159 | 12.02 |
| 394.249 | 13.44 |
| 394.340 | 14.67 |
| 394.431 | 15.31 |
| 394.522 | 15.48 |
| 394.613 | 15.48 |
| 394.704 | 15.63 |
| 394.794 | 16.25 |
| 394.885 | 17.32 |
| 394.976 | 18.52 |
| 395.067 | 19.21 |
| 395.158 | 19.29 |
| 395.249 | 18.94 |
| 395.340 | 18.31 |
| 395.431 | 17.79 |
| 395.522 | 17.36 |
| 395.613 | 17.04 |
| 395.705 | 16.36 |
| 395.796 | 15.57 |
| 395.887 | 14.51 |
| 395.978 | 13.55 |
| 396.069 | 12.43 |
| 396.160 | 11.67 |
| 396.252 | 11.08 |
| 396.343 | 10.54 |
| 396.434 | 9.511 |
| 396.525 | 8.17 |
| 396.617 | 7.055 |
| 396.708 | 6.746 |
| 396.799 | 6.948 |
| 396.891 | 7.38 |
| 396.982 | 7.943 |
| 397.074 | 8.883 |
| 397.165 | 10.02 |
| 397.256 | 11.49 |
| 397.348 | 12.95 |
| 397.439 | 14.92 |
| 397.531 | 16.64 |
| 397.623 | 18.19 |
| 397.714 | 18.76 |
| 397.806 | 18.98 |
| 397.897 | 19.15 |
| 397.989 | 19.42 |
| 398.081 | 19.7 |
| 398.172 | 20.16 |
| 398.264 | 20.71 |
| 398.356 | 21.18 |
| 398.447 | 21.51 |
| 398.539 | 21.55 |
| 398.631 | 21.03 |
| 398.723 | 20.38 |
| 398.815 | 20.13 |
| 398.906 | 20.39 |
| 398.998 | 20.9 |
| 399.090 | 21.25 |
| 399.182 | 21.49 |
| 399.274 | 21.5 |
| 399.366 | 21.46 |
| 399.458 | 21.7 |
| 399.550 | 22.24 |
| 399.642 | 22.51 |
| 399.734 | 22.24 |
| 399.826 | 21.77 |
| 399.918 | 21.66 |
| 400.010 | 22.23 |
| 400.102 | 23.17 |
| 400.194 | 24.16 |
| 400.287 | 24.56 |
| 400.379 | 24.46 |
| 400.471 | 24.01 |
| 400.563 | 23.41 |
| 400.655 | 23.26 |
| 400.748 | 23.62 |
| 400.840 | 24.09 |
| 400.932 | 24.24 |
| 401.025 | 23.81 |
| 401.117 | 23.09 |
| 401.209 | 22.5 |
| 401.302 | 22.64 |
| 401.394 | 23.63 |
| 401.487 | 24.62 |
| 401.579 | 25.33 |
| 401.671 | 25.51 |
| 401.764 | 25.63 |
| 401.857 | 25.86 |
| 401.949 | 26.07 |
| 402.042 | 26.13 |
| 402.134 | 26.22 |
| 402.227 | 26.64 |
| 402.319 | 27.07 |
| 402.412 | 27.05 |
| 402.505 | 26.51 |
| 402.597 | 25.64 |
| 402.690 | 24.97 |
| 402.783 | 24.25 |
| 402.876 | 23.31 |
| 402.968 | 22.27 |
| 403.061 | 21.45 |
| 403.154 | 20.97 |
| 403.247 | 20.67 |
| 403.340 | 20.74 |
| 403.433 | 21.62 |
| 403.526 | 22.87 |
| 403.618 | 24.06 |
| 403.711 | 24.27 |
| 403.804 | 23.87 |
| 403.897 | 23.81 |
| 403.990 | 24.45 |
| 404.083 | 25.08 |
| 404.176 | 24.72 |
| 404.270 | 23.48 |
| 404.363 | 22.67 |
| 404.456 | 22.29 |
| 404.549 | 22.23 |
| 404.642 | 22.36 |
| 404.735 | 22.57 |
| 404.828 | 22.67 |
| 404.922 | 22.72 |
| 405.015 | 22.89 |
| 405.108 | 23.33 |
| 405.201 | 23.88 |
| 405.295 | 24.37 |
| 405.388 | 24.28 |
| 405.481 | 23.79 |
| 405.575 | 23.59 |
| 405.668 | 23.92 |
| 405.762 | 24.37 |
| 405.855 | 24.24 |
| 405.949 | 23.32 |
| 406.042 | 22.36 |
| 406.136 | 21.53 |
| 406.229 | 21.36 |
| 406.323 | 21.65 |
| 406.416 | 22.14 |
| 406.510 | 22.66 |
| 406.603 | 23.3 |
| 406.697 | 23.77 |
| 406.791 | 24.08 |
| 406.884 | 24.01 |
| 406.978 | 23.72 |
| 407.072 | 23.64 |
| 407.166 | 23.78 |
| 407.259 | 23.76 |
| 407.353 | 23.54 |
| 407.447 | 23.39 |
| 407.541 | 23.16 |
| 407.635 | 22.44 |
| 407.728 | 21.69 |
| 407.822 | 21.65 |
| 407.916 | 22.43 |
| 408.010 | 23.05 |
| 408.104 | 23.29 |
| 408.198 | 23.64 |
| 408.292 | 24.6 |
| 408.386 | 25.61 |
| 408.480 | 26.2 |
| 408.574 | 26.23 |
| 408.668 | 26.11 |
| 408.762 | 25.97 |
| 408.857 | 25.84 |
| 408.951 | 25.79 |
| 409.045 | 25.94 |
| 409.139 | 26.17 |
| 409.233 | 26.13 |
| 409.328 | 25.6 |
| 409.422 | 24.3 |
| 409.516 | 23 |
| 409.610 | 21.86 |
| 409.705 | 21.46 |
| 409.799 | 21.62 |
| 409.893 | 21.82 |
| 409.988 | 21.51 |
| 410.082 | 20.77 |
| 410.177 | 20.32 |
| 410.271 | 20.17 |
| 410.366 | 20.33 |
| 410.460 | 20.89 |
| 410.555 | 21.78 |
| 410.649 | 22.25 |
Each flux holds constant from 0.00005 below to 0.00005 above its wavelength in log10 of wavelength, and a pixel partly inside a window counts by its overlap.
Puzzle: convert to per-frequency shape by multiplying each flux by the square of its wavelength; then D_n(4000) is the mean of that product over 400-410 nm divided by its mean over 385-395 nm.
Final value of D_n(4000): 1.92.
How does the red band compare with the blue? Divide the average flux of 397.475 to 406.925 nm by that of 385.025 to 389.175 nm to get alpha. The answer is 1.9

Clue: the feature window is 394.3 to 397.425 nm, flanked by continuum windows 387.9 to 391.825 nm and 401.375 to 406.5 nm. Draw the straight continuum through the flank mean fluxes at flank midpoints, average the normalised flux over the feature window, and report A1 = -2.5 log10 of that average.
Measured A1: 0.37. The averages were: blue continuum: 15.8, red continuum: 23.8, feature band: 13.5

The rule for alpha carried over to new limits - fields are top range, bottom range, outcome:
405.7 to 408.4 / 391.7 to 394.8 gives 1.97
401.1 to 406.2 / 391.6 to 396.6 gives 1.82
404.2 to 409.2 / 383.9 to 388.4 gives 2.05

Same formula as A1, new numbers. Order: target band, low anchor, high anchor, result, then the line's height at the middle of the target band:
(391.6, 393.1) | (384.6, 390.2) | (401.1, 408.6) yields 0.162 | 15.9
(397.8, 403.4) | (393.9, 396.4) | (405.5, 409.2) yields -0.208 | 18.9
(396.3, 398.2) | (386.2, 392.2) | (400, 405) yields 0.491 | 20.3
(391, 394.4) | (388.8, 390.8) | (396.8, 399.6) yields 0.290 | 16.7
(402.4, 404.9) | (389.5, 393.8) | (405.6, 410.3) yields -0.111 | 21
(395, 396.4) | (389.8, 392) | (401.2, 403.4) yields 0.285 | 20.3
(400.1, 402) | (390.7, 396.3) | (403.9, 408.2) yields -0.231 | 19.6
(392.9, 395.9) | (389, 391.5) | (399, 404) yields 0.439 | 19.3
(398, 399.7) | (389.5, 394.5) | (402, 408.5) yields -0.118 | 18.9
